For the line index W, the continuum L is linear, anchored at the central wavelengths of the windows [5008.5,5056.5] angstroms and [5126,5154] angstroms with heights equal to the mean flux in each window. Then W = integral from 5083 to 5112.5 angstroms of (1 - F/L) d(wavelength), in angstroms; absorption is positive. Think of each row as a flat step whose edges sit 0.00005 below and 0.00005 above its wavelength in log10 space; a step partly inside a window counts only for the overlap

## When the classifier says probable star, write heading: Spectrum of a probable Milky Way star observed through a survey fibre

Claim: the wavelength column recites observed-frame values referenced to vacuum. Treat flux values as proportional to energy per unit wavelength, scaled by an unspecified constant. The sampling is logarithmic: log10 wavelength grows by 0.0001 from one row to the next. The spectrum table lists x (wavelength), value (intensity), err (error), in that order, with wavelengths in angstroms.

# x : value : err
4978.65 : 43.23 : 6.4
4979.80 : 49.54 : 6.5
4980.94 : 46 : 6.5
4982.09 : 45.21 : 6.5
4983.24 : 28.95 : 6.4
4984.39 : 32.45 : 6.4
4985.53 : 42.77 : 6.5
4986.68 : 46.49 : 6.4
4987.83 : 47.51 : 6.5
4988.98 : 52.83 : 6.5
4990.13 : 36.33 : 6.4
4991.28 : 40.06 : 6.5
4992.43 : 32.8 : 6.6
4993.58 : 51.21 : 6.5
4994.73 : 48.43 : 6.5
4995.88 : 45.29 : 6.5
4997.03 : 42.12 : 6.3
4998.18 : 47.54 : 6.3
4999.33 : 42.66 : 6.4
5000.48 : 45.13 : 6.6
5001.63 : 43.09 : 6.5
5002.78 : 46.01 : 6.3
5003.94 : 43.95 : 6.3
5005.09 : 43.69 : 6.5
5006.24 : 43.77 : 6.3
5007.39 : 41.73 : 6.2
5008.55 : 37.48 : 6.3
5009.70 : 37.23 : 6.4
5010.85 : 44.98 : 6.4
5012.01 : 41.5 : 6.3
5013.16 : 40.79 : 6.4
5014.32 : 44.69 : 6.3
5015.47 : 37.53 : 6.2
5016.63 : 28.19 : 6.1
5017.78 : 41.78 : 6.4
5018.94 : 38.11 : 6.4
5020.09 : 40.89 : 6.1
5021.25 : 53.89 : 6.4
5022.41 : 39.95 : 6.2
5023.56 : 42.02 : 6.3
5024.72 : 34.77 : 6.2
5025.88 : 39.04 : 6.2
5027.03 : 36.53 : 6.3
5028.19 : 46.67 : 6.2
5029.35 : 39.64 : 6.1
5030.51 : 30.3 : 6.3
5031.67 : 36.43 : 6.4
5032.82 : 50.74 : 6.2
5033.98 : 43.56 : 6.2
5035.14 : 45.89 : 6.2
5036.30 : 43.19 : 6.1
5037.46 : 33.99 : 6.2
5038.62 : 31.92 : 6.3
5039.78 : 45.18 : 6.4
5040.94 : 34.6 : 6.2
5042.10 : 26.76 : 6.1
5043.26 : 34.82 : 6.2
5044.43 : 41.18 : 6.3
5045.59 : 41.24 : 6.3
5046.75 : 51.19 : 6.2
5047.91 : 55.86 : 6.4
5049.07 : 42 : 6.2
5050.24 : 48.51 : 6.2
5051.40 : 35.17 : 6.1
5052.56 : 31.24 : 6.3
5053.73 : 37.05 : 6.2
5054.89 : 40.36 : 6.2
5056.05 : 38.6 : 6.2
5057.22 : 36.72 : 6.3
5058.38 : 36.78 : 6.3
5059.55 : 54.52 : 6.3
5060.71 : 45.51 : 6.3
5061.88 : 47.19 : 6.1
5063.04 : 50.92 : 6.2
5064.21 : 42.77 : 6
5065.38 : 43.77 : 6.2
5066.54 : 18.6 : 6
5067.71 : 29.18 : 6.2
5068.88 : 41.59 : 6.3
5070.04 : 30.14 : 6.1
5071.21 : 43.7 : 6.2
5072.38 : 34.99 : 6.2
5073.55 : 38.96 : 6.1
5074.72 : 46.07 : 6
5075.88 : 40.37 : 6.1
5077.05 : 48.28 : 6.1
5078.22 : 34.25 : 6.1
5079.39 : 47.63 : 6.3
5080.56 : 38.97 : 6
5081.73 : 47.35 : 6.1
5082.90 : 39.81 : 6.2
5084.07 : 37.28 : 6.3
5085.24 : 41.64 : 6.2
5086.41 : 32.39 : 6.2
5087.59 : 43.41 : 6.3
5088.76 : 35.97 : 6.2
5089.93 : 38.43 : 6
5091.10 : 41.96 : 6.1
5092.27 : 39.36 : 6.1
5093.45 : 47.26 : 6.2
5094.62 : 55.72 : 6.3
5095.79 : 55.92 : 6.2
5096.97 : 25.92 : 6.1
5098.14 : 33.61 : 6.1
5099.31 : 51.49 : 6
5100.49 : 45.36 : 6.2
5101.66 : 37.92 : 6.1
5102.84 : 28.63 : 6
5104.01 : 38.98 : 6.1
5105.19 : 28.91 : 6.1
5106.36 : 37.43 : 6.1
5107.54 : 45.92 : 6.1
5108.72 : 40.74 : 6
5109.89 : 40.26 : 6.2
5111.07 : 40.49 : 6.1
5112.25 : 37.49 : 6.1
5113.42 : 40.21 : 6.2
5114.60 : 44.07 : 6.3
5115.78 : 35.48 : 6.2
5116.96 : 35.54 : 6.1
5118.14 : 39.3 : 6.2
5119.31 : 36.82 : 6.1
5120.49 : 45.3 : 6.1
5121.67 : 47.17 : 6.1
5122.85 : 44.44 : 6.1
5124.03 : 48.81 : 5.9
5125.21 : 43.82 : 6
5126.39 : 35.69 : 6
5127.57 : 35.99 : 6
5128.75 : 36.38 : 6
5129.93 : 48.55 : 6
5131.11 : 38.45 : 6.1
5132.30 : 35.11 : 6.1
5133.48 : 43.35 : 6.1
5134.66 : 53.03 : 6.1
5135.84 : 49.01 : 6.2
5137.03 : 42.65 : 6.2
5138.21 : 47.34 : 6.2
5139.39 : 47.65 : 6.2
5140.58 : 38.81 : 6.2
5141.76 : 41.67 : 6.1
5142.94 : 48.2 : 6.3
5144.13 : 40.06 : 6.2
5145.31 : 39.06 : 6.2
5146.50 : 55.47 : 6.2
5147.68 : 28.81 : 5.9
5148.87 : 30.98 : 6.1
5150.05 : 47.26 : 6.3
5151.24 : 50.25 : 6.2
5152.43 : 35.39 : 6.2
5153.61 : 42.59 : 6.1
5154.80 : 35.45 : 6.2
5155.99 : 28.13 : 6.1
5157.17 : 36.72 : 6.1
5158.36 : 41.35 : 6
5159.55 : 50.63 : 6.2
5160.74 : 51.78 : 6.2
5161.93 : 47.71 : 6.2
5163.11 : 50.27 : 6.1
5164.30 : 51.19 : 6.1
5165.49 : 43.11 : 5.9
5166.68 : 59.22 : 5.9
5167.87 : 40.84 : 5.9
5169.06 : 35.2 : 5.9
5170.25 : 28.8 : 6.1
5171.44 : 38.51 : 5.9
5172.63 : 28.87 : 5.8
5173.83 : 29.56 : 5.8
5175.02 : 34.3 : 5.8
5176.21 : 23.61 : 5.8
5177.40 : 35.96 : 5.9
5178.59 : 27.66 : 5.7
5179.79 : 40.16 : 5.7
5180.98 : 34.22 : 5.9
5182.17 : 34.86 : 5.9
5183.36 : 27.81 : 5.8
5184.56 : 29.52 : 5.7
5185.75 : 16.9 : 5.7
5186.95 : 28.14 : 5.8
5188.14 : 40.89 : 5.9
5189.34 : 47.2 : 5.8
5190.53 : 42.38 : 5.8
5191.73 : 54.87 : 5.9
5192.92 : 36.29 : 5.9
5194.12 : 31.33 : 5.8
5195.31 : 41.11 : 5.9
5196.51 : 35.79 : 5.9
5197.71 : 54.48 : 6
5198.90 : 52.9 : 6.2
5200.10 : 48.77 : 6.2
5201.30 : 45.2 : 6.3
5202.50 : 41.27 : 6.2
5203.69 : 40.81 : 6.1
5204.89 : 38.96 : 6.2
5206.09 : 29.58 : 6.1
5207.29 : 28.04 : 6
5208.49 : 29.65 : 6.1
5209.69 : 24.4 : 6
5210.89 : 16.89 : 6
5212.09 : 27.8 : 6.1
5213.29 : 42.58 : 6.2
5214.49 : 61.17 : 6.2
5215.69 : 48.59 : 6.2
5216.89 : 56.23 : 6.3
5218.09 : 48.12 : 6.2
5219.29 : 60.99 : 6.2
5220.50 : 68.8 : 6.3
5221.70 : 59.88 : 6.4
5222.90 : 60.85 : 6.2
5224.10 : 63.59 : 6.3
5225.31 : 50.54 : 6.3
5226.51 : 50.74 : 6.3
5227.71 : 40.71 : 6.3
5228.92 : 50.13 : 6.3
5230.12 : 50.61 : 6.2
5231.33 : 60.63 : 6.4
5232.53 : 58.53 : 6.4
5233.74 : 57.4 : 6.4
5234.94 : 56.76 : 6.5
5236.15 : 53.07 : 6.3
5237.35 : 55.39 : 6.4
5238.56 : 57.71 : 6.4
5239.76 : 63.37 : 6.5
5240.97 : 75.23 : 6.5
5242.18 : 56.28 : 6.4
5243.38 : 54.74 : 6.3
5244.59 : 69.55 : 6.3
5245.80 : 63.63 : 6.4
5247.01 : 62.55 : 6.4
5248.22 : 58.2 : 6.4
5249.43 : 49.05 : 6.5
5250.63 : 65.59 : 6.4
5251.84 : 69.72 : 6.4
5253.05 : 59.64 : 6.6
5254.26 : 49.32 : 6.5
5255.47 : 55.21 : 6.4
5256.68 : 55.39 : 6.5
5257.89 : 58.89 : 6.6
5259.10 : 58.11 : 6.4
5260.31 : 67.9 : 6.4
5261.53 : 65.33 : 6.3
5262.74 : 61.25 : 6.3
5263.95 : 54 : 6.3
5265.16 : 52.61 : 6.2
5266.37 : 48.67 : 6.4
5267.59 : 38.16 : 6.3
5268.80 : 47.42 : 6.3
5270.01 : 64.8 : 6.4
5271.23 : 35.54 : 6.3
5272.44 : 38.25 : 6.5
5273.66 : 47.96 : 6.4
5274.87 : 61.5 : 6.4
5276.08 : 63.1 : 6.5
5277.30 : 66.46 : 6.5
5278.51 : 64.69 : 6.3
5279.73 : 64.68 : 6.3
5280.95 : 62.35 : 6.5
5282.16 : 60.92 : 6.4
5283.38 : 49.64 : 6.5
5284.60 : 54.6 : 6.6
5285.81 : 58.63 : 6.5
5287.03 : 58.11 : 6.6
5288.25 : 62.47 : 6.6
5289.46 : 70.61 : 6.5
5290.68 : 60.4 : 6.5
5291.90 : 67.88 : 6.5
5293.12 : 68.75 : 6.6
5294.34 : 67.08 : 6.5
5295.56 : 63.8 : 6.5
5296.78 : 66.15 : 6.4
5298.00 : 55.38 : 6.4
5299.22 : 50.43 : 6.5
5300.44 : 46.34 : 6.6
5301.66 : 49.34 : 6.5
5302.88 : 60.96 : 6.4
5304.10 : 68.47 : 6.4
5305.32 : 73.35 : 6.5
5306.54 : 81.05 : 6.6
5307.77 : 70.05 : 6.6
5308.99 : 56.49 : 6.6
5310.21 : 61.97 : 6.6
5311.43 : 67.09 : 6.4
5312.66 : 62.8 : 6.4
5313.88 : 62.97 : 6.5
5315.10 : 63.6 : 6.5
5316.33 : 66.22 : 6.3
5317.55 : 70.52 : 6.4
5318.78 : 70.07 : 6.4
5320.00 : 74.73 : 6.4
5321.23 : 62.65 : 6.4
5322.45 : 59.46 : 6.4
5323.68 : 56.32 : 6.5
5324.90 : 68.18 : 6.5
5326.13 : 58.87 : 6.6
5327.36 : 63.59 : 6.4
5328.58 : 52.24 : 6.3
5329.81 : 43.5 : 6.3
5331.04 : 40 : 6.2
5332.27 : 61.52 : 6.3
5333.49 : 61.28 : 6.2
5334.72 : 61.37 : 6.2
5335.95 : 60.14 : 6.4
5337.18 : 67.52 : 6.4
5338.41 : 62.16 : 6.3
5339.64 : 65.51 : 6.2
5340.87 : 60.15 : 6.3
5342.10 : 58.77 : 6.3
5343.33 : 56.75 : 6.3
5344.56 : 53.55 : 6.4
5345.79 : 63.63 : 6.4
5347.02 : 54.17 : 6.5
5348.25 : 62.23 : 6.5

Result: 0.9 angstroms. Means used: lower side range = 40.2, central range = 40.1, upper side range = 42.2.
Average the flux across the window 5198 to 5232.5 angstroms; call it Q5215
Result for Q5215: 46.7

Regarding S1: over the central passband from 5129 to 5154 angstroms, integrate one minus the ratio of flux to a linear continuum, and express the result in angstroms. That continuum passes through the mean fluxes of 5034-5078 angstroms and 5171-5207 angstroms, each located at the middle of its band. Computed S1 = -3.1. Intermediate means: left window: 40.2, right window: 37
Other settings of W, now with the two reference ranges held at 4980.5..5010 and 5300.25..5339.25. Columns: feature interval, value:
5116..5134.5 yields 3.4 angstroms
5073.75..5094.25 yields 2.9 angstroms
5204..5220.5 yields 4.5 angstroms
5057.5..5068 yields 1.2 angstroms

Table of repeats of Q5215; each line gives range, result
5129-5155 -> 42.7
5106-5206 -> 40.4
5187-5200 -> 43.3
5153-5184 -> 38.4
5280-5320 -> 63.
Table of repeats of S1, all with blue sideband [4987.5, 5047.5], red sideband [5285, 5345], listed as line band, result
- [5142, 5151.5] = 1.52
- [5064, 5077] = 2.15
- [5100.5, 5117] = 3.22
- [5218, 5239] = -0.04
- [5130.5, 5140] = 0.94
